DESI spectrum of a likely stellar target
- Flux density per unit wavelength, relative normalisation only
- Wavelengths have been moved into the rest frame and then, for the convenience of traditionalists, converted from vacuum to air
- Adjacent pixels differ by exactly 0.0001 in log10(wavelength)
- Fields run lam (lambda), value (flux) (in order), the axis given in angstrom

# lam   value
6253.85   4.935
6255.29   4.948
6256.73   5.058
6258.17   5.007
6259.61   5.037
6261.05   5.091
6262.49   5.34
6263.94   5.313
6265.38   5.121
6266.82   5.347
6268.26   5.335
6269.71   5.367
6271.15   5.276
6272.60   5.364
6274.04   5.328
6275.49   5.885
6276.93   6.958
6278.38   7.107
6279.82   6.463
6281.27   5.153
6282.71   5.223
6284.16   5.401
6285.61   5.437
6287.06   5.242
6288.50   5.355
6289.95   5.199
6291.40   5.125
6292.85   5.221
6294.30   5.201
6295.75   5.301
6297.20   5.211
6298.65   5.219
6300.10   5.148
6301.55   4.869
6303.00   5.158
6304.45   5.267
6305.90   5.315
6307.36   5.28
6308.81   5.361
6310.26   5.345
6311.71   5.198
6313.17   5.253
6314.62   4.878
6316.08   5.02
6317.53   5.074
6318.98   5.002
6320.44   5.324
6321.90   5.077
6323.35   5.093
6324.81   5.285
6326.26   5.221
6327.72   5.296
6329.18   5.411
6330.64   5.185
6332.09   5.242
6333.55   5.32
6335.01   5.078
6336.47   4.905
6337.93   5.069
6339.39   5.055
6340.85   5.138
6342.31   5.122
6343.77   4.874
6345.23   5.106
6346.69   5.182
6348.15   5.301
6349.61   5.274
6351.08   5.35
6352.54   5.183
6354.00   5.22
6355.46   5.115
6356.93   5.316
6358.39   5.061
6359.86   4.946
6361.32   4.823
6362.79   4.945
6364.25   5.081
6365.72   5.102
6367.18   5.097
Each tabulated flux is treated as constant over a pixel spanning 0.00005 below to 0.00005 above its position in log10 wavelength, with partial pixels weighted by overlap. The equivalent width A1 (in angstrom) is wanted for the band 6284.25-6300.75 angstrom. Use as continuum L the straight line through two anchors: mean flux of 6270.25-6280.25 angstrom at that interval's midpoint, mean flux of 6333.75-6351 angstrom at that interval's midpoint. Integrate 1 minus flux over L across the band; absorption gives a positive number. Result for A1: 1.6 angstrom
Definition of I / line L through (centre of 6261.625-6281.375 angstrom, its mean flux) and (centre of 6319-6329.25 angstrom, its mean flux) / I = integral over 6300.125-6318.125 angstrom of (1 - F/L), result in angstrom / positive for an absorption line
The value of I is 0.6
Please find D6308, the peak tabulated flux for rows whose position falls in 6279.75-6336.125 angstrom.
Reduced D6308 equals 6.463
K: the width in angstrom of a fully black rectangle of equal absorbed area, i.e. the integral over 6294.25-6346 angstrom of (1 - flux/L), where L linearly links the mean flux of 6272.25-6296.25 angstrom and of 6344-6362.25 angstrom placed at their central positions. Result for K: 1.89 angstrom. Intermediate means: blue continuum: 5.59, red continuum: 5.15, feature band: 5.16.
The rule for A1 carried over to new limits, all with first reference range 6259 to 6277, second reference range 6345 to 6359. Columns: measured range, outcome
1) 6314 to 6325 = 0.41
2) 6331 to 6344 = 0.36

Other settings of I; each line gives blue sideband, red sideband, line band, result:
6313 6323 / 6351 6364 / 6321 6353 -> -0.52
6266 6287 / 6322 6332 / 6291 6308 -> 0.87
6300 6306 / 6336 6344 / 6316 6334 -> -0.43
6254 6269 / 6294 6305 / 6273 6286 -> -1.82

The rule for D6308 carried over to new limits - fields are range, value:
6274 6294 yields 7.107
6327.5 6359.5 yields 5.411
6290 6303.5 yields 5.301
